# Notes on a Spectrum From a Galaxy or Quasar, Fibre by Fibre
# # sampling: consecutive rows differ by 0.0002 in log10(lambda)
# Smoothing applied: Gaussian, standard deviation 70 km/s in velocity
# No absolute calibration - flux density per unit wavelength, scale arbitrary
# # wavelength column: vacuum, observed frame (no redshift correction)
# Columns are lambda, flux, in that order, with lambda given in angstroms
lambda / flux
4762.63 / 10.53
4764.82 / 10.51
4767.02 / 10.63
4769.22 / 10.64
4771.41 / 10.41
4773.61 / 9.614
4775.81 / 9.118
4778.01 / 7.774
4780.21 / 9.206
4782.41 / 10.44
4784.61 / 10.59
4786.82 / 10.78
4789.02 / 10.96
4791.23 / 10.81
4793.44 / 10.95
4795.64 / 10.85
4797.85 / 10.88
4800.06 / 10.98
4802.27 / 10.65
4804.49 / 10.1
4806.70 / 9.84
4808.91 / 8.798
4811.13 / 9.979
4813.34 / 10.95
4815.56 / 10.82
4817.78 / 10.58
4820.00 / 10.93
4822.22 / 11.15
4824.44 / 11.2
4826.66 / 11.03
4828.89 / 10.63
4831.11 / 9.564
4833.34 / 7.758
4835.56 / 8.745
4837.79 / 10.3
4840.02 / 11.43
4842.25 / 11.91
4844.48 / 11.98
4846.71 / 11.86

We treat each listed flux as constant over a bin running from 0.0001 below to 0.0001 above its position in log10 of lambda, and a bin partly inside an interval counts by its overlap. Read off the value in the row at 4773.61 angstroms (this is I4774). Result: 9.614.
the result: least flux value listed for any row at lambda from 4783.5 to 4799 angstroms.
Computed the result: 10.59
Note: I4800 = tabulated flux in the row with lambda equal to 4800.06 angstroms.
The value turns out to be 10.98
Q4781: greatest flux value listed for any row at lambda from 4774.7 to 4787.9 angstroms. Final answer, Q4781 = 10.78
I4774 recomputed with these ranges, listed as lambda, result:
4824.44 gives 11.2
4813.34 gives 10.95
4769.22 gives 10.64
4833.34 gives 7.758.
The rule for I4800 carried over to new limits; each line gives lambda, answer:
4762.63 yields 10.53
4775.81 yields 9.118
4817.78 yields 10.58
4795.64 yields 10.85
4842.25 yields 11.91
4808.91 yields 8.798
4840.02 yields 11.43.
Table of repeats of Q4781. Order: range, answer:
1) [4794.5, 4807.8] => 10.98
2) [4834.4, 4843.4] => 11.91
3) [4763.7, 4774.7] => 10.64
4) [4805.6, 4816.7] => 10.95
